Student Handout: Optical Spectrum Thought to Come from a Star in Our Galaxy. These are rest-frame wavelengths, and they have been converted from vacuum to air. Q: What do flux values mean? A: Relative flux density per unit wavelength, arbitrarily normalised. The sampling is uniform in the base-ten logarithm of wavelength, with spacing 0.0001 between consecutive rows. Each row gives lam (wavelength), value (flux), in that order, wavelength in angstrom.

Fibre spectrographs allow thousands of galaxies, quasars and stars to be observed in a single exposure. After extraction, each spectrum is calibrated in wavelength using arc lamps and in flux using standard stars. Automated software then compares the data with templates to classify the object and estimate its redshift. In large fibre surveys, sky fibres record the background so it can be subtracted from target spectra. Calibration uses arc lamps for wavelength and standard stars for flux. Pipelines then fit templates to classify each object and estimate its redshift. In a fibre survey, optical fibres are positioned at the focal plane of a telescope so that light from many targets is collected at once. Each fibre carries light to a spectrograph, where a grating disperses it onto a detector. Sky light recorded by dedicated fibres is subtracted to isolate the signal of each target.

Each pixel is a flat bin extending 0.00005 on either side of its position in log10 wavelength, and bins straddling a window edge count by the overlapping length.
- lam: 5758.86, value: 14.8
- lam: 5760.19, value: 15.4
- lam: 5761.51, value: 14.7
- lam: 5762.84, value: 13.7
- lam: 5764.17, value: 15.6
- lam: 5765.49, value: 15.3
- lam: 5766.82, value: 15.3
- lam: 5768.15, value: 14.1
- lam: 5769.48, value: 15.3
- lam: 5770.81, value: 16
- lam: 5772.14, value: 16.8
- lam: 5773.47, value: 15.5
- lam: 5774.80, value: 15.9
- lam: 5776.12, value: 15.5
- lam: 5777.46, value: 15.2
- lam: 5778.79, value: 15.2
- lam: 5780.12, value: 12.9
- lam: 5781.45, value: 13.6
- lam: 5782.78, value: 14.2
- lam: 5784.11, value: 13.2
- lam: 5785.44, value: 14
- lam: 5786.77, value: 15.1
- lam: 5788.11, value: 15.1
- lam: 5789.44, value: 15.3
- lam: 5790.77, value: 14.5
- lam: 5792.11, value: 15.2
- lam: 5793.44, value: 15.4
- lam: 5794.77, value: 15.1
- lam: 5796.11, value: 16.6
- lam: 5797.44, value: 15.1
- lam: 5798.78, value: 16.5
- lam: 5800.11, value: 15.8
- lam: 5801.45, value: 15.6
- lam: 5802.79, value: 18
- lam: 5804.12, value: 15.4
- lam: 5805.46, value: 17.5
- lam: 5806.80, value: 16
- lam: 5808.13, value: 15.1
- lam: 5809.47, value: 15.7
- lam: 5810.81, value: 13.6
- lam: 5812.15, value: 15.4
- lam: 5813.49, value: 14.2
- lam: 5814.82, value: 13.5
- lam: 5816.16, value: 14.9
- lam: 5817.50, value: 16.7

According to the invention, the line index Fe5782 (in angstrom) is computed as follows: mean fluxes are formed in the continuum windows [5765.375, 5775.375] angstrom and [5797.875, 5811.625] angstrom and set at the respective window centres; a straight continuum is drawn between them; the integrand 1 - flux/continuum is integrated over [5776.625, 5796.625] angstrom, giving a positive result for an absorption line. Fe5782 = 1.3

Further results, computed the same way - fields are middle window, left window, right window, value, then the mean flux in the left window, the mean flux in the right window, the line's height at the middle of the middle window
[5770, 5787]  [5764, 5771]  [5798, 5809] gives 0.71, 15.2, 16.2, 15.5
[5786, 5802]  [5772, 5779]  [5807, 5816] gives -0.31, 15.6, 14.7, 15.1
